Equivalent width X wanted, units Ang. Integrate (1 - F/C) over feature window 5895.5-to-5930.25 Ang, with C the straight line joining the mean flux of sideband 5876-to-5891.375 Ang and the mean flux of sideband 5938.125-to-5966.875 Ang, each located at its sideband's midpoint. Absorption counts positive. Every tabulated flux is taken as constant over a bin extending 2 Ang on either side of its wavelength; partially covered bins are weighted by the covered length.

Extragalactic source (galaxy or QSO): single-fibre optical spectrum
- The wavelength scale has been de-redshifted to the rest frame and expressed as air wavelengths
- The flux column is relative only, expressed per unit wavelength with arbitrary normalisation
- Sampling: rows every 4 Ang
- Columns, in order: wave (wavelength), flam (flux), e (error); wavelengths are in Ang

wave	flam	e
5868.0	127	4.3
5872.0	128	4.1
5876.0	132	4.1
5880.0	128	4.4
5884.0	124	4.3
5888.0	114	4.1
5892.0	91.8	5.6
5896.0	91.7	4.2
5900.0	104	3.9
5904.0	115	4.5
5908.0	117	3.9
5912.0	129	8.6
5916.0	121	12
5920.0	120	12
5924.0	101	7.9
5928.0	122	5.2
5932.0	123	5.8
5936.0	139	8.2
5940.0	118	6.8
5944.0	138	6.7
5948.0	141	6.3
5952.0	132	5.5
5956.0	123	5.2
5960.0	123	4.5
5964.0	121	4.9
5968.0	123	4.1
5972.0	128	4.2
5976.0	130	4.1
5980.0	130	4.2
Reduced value 2.6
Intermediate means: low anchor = 121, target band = 114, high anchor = 128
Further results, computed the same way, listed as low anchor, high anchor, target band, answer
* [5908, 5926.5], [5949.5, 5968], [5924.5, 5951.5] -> -1.60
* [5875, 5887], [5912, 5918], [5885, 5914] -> 3.59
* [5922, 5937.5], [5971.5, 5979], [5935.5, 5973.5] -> -0.88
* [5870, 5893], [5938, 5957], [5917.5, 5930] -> 1.24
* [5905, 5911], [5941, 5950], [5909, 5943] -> 1.45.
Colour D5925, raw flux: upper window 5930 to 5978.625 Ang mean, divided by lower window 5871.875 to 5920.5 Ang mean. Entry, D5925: 1.1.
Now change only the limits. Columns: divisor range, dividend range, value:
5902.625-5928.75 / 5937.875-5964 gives 1.09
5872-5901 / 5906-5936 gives 1.06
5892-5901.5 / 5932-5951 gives 1.38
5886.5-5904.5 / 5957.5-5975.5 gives 1.22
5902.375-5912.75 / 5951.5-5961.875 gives 1.05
